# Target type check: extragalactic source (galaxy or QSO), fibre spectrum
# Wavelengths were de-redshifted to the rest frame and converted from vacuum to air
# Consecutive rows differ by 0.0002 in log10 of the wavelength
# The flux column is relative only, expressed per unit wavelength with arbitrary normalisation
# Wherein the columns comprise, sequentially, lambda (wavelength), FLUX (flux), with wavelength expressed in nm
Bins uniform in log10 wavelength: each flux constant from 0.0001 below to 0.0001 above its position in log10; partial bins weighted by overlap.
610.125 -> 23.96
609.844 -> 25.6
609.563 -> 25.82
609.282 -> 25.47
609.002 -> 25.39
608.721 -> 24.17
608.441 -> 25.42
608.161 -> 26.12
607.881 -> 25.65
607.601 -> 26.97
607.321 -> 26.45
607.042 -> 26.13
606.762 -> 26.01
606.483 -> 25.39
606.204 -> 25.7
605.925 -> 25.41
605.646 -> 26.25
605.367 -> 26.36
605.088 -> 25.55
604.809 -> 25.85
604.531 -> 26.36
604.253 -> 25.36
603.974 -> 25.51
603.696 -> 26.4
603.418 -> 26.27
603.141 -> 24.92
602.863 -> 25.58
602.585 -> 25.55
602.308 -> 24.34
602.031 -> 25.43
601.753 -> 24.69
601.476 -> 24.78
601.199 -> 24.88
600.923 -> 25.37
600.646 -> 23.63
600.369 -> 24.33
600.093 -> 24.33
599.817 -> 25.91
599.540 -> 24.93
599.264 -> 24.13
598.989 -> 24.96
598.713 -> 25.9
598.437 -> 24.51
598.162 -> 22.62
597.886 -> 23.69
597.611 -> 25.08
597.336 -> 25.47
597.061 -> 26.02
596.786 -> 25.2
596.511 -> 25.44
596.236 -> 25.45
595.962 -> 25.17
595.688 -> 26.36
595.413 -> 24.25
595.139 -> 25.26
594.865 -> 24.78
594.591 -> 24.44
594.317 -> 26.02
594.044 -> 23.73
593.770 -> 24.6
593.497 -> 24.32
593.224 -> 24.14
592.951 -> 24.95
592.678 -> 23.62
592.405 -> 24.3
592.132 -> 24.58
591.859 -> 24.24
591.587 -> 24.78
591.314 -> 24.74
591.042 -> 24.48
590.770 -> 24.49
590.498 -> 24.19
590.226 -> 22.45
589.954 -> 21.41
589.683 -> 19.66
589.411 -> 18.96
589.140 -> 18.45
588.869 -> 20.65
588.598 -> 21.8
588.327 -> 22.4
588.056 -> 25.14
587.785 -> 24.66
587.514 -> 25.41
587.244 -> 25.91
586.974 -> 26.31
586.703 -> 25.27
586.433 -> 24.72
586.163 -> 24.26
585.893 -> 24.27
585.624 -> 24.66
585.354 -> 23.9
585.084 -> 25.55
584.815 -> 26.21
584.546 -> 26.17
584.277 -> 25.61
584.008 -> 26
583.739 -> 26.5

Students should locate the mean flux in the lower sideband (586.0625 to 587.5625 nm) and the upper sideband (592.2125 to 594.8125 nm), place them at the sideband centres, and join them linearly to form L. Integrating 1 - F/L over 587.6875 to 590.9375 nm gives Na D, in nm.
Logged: 0.39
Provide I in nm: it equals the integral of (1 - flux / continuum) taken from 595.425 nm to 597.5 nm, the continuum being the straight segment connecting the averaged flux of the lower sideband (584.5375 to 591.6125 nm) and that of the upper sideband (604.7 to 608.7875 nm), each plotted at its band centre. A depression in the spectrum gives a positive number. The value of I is -0.071 nm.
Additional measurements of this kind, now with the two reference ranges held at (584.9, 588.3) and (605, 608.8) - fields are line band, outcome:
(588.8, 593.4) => 0.39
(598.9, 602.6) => 0.12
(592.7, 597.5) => 0.06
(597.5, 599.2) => 0.07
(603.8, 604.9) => 0.00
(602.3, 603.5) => 0.01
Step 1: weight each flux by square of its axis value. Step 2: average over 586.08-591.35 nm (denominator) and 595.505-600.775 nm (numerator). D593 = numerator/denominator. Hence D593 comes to 1.1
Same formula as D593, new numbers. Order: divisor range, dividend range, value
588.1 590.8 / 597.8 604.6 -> 1.21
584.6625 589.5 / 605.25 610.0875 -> 1.16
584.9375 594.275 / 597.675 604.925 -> 1.09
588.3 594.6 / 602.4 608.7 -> 1.17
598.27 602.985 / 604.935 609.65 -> 1.06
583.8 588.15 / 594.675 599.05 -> 1.03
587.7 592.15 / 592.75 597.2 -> 1.12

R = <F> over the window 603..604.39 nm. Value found 25.7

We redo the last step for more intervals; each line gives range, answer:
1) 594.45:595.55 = 24.7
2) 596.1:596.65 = 25.4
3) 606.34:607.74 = 26.2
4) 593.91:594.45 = 24.9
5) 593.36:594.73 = 24.6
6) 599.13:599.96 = 25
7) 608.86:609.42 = 25.4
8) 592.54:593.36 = 24.2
